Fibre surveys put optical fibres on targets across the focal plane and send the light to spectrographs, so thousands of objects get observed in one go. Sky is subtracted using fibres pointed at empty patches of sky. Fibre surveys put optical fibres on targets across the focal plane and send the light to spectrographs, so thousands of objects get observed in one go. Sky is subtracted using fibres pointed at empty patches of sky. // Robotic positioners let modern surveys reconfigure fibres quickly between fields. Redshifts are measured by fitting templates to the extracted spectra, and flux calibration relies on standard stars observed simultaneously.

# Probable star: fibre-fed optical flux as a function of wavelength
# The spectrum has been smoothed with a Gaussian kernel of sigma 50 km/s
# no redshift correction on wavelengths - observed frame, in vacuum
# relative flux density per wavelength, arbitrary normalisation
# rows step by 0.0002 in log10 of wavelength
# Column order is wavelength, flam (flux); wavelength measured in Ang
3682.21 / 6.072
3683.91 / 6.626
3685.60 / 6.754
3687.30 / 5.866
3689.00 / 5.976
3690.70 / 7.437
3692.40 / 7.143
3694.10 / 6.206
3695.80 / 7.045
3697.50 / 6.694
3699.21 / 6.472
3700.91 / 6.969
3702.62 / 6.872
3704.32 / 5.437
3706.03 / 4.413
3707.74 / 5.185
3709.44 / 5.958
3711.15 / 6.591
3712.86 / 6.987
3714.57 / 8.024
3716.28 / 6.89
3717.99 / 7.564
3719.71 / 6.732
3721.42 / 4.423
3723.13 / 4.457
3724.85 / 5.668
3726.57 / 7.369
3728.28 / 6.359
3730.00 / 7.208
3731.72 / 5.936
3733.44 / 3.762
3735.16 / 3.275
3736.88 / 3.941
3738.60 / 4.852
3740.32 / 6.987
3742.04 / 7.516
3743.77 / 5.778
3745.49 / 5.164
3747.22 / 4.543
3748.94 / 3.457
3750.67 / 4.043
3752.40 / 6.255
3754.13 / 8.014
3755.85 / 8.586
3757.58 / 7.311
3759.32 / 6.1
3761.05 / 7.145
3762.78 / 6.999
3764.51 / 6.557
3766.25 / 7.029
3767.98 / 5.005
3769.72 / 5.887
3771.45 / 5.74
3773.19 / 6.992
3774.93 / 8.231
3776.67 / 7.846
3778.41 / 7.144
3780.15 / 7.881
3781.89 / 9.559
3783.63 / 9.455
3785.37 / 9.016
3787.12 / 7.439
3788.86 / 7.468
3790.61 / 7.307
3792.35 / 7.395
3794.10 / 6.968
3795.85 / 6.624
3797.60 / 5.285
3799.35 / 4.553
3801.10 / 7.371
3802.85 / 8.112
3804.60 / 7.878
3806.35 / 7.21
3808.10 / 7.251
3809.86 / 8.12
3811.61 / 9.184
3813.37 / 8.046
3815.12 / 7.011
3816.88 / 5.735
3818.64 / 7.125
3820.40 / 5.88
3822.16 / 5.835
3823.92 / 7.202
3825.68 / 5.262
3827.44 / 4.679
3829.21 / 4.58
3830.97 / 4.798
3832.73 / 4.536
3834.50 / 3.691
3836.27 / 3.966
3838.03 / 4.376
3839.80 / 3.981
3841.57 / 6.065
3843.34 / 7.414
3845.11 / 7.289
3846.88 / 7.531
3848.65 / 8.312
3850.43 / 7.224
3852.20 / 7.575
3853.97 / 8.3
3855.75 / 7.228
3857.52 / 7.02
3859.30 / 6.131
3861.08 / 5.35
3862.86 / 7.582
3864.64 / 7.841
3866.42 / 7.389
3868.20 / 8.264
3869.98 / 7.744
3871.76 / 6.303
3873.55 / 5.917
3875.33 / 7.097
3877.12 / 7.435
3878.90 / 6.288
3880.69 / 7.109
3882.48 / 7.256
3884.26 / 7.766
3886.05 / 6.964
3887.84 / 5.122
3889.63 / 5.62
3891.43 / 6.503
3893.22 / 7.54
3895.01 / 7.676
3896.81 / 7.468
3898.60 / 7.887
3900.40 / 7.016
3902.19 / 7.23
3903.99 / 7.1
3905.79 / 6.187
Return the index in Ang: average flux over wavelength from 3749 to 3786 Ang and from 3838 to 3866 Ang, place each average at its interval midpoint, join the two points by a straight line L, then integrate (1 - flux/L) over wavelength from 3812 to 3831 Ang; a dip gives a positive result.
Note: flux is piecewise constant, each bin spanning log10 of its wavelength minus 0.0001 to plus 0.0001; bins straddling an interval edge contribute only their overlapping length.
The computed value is 2.3 Ang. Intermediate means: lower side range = 7.09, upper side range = 6.91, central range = 6.15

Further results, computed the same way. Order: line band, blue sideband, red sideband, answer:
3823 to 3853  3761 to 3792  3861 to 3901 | 5.8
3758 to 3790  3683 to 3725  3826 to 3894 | -4.6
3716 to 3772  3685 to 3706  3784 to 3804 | 7.0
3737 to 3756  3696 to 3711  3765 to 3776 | 1.8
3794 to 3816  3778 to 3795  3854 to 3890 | 1.5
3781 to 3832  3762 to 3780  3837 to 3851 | -2.5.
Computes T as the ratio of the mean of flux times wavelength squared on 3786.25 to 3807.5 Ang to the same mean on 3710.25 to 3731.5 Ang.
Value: 1.12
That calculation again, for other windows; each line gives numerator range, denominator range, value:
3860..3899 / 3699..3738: 1.29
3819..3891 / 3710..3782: 1.08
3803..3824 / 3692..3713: 1.23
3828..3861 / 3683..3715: 1.02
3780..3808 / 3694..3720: 1.20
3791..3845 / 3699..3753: 1.13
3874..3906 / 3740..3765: 1.19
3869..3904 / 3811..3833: 1.17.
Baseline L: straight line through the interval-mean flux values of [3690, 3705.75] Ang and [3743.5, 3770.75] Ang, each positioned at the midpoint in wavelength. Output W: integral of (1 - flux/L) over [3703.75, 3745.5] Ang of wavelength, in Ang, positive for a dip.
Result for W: 3.4 Ang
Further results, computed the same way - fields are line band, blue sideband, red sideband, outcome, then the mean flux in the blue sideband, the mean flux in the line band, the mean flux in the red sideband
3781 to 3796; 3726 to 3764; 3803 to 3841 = -4.9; 5.93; 7.98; 6.05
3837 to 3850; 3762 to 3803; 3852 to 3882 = 1.2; 7.14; 6.42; 7.08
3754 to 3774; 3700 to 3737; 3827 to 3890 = -2.0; 5.95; 6.74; 6.46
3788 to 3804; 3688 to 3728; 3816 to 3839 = -3.8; 6.37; 6.8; 5.2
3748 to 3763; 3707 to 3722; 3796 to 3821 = 0.8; 6.53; 6.4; 7.06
